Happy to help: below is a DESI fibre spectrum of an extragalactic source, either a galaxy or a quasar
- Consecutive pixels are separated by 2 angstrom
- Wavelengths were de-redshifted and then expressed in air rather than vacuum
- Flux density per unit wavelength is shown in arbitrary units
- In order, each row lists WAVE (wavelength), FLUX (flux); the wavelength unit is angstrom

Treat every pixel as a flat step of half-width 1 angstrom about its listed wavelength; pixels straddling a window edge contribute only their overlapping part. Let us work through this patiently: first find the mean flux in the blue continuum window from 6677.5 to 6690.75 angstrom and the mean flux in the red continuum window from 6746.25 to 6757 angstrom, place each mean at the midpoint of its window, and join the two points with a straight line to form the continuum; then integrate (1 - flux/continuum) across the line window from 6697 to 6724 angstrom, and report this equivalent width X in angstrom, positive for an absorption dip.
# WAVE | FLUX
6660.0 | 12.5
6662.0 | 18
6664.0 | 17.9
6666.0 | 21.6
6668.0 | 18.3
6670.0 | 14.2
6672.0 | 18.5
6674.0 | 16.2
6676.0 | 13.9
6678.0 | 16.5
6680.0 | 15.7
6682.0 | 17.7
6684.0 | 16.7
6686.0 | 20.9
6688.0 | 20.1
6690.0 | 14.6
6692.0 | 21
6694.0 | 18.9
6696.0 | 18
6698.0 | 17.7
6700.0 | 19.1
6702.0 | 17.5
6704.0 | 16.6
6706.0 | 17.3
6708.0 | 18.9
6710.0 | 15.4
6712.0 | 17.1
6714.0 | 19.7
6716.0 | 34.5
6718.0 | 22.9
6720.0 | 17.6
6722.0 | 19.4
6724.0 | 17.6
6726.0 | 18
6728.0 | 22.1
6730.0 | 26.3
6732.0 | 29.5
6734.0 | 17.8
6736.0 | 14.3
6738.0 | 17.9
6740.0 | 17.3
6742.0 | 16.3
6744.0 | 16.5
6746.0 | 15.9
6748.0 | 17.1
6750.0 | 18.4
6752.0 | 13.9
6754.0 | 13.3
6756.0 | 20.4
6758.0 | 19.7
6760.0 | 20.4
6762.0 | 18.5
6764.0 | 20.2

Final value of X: -3.6 angstrom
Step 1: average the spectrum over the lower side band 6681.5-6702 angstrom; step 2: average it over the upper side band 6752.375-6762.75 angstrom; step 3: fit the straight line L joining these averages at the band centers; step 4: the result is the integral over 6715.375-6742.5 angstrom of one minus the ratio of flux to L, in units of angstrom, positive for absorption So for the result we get -3.58 angstrom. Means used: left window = 18.4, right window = 18.2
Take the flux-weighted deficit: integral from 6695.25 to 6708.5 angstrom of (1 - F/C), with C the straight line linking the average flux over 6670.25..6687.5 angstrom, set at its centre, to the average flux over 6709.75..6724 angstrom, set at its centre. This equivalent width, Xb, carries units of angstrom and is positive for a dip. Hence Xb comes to 1.07 angstrom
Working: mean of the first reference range 17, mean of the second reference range 21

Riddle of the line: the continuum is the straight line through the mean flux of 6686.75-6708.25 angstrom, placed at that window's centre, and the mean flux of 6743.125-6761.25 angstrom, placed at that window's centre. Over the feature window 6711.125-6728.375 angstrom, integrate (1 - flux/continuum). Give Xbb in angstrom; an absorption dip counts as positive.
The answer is -3.06 angstrom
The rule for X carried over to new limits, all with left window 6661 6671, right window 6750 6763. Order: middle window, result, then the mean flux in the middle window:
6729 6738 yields -1.87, 21.5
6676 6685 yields 0.81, 16.3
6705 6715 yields 0.11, 17.7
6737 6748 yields 0.61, 16.8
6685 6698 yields -0.65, 18.8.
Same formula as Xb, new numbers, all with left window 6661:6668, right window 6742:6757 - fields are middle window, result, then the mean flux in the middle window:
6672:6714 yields 1.4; 17.6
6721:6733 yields -3.5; 22.2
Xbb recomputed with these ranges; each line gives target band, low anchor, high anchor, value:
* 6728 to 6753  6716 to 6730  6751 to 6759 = 0.4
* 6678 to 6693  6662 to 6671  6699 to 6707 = -0.2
